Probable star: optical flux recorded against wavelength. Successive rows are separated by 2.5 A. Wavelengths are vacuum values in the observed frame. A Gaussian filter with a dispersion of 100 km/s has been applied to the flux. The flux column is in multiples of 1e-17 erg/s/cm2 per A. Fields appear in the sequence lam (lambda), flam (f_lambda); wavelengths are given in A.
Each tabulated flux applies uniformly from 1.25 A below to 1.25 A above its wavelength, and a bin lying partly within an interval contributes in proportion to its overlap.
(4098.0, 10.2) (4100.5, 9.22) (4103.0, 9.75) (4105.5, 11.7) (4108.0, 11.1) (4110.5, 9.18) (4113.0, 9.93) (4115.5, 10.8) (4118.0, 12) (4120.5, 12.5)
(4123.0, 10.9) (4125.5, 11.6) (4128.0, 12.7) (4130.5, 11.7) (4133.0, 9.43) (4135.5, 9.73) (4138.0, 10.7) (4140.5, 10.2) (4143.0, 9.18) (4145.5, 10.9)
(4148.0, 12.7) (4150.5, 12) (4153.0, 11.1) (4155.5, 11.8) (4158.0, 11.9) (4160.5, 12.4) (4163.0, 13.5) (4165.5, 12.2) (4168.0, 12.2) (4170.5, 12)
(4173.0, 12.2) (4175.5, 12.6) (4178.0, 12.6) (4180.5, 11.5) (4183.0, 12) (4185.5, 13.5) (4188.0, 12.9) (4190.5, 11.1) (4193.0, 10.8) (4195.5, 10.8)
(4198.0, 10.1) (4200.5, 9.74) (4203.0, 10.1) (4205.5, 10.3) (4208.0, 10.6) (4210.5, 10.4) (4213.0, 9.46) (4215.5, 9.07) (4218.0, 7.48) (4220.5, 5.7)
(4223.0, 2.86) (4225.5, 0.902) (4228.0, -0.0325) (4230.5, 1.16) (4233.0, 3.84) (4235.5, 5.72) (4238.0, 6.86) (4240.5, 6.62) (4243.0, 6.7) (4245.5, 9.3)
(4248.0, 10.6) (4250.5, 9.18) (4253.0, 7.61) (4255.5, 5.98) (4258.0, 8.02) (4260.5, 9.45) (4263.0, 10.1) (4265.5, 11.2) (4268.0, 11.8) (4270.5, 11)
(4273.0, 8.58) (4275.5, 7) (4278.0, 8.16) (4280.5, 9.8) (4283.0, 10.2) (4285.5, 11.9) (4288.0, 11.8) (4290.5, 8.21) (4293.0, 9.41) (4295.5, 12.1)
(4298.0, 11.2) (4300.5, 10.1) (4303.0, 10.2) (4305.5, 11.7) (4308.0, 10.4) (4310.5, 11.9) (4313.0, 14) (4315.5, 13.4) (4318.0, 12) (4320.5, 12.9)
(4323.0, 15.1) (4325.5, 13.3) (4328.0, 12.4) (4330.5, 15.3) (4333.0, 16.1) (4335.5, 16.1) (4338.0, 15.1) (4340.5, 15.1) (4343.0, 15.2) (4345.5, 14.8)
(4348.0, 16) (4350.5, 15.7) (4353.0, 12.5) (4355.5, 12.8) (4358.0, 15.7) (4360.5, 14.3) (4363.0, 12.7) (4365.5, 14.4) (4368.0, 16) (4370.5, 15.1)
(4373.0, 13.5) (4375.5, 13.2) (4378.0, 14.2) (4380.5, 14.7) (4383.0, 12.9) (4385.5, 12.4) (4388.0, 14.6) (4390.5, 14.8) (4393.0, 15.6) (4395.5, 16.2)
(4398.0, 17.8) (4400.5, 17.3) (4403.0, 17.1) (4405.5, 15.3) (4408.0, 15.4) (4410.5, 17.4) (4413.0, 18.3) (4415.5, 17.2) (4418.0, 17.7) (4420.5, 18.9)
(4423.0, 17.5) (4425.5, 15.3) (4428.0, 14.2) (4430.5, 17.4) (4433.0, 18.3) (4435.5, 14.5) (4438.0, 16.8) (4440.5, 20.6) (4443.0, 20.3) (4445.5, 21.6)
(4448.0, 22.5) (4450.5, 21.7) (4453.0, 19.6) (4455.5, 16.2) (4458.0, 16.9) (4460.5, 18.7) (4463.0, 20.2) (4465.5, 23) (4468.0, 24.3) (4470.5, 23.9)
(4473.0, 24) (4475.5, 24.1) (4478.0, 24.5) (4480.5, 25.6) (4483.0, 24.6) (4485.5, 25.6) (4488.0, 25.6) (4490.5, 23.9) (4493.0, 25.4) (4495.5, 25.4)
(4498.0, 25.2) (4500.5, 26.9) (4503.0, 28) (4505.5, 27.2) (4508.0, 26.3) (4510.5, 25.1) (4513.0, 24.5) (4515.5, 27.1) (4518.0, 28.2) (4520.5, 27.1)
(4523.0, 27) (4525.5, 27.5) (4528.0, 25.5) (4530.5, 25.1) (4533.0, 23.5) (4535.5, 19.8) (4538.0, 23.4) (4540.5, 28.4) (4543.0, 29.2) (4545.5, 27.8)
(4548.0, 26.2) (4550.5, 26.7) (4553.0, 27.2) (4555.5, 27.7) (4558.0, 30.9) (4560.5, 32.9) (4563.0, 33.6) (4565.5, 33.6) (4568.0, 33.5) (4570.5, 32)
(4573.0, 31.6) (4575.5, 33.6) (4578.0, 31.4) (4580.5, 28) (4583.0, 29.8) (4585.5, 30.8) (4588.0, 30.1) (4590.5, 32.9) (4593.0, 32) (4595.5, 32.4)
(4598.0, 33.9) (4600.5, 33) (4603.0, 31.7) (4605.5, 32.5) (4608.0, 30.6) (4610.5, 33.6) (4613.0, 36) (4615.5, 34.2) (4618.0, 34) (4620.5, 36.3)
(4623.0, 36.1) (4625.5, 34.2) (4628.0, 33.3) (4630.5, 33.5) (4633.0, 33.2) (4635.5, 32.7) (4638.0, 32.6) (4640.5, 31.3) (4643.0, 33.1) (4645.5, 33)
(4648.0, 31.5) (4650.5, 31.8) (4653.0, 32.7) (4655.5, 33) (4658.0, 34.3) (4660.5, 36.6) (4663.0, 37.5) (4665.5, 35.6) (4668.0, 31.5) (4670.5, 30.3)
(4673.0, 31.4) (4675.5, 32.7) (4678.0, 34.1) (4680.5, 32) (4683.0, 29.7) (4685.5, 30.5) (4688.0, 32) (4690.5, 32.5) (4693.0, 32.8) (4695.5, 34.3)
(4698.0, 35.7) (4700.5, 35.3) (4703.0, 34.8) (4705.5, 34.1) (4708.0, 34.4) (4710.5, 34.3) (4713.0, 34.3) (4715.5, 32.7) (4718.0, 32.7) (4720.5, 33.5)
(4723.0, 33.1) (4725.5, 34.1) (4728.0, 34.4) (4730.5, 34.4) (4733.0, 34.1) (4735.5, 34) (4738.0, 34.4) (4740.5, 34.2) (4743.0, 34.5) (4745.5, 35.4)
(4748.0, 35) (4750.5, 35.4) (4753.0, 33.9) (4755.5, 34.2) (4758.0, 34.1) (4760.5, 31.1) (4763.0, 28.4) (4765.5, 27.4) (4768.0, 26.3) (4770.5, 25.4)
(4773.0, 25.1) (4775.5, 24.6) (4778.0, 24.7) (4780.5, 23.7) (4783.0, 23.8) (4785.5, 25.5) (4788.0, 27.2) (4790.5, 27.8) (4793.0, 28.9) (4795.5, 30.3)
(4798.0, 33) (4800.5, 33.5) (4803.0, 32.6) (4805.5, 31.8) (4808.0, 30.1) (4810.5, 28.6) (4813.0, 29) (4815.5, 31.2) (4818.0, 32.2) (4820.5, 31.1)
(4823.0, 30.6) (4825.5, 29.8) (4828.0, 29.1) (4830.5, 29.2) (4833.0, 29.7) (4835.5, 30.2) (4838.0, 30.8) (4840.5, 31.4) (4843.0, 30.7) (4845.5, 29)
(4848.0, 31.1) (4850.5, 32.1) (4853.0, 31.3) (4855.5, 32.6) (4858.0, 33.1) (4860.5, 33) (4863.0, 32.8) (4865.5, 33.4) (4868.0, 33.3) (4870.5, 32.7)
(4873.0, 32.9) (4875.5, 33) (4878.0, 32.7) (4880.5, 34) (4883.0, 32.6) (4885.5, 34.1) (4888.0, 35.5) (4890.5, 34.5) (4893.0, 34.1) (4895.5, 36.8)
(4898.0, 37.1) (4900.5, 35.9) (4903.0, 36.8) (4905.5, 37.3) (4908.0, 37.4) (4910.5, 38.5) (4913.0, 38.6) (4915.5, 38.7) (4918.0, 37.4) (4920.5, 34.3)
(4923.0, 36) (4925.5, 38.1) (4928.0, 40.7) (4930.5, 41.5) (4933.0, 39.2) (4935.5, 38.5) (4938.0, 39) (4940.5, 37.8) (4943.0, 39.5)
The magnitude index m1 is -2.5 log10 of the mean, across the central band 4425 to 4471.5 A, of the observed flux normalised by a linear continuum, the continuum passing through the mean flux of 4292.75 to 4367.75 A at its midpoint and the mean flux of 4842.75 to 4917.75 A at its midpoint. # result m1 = -0.077 mag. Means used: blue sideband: 13.5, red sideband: 34.3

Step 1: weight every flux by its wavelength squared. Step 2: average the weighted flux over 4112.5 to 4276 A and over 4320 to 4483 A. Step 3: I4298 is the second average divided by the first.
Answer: 1.94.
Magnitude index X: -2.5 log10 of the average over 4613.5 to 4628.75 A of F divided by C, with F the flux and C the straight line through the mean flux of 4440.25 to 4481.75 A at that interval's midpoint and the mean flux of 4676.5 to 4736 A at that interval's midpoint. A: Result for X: -0.18 mag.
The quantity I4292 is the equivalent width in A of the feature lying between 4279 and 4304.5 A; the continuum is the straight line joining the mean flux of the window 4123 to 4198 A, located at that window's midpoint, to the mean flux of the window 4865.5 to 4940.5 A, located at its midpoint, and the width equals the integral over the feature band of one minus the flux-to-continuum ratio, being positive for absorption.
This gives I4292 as 8.8 A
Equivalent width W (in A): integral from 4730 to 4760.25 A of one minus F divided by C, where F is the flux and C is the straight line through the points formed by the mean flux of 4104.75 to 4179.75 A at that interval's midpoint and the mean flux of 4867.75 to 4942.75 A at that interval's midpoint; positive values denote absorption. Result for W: -3.1 A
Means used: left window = 11.4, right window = 36.4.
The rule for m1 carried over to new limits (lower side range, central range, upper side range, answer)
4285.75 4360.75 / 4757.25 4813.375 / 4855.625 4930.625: 0.106 mag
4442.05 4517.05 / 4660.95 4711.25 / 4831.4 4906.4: -0.164 mag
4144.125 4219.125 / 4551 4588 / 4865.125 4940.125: -0.248 mag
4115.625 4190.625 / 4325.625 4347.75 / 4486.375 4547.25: 0.254 mag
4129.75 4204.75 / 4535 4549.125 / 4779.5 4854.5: -0.182 mag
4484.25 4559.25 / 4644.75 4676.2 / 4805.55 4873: -0.172 mag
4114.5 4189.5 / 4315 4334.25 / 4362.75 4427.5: 0.051 mag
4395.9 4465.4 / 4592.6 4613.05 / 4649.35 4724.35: -0.157 mag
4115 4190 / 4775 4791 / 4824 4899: 0.191 mag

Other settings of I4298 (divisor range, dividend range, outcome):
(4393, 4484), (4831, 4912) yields 2.09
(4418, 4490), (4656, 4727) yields 1.80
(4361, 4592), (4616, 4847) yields 1.56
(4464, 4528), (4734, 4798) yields 1.31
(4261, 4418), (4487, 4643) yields 2.45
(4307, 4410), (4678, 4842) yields 2.57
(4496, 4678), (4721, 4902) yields 1.13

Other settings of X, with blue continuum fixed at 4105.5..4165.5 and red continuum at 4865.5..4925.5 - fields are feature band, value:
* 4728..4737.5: -0.13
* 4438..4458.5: 0.07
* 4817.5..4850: 0.10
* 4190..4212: 0.27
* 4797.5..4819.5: 0.05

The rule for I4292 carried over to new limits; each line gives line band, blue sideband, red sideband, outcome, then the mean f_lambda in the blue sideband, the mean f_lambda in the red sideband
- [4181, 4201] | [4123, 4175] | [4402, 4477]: 1.8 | 11.5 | 19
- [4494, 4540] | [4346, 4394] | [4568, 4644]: -0.1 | 14.3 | 32.7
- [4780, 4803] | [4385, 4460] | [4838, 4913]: 1.7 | 17.4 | 33.8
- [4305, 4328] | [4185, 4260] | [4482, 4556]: 1.5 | 7.87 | 26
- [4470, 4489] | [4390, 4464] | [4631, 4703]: -3.3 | 17.7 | 33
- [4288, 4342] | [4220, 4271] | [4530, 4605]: -3.6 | 6.84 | 29.8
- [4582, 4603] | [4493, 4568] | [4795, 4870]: -2.9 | 27.2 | 31.2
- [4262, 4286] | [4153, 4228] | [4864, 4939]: 6.1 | 10.3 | 36.1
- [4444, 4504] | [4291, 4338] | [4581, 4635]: 1.4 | 12.6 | 33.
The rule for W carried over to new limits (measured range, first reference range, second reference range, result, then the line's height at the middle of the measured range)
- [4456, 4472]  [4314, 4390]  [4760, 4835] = -2.7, 17.9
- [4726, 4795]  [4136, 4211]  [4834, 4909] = -1.2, 29.9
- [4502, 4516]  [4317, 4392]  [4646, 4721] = -1.9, 23.2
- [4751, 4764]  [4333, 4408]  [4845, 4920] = -1.3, 29.7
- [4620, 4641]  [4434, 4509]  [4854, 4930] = -4.7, 27.5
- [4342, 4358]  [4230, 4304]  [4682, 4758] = -1.4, 13.4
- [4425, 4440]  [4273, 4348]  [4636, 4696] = 2.3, 19.3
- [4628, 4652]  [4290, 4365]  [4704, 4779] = -4.4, 27.5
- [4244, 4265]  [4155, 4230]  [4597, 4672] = 7.0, 13.3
